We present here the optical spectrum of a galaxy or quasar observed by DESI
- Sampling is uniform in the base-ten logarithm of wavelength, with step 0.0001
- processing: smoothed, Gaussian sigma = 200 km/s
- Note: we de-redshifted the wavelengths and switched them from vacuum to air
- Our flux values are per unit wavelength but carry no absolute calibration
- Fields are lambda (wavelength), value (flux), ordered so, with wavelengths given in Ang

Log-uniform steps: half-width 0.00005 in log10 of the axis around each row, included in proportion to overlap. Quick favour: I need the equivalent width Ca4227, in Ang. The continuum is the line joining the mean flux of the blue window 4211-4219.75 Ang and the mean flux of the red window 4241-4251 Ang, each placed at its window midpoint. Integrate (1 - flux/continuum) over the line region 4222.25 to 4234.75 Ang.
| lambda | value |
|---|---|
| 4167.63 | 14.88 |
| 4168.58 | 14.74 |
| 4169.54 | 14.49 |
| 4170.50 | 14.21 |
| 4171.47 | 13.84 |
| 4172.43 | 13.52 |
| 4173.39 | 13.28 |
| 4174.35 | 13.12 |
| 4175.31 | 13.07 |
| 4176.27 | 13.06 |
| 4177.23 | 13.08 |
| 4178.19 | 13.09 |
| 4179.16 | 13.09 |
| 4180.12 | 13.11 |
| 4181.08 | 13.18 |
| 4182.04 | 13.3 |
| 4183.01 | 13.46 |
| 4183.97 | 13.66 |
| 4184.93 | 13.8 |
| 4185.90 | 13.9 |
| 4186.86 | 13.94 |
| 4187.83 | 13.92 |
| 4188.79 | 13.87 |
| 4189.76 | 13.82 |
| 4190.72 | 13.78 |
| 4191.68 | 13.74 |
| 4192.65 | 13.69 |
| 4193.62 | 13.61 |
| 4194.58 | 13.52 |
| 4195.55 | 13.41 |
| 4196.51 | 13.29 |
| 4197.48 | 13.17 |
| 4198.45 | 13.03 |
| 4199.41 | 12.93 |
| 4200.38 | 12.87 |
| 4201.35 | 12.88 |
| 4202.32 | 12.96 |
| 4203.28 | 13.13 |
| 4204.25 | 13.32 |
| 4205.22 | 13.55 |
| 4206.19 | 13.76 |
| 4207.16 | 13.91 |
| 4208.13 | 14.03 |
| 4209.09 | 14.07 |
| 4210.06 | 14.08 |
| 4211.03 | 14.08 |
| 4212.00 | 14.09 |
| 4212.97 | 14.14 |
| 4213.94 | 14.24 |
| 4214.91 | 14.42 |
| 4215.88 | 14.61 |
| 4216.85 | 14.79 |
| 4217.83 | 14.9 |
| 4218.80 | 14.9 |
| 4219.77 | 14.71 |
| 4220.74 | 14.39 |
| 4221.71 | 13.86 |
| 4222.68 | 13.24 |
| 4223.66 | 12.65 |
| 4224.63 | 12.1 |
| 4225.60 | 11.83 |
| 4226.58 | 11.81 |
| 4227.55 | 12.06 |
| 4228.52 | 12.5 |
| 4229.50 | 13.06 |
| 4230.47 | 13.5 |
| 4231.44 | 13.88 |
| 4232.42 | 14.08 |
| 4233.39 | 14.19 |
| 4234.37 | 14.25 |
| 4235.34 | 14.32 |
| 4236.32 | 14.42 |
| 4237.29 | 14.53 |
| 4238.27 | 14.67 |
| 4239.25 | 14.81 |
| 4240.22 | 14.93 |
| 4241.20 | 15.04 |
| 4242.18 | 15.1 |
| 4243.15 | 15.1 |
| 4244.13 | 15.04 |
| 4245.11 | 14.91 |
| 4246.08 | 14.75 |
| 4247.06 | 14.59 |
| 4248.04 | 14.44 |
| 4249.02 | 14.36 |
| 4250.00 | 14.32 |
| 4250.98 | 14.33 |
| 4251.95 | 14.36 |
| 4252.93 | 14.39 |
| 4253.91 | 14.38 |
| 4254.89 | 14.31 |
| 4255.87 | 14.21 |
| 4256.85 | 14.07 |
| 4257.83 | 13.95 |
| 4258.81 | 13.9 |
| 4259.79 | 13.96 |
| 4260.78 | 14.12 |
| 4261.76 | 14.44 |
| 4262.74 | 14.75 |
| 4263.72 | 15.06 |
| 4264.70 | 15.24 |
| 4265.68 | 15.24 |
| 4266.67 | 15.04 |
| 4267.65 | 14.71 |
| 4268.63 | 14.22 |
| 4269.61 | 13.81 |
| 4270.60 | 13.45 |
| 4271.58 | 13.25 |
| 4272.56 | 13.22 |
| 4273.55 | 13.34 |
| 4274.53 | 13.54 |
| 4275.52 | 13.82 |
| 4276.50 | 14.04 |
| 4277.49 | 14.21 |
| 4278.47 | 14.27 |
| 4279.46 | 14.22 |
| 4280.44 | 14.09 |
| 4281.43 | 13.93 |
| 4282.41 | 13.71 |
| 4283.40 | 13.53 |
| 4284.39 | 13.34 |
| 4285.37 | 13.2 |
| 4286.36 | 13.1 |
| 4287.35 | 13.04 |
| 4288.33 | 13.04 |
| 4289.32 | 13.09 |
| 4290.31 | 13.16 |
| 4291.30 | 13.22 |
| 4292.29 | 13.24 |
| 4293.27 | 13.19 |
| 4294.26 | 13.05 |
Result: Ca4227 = 1.36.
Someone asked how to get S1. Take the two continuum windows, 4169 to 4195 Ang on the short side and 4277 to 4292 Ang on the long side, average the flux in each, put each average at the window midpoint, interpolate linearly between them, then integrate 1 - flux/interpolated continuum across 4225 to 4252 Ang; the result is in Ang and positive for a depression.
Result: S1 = -1.10 Ang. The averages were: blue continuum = 13.6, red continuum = 13.5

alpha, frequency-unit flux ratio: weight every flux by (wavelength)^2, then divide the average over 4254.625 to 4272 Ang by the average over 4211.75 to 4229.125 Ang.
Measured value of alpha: 1.1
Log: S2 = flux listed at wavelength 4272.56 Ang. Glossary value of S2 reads 13.22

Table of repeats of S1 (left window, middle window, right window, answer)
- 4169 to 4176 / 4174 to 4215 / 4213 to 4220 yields 1.7 Ang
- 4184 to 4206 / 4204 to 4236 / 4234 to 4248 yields 0.9 Ang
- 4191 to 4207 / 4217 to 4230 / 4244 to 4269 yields 0.5 Ang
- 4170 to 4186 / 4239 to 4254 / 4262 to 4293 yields -1.1 Ang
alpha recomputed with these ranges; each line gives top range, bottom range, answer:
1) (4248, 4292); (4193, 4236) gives 1.05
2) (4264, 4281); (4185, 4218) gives 1.06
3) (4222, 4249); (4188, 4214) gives 1.04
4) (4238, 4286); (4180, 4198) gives 1.09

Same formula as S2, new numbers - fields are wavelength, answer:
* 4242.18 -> 15.1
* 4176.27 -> 13.06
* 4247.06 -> 14.59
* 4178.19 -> 13.09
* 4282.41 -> 13.71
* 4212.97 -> 14.14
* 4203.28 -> 13.13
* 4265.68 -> 15.24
